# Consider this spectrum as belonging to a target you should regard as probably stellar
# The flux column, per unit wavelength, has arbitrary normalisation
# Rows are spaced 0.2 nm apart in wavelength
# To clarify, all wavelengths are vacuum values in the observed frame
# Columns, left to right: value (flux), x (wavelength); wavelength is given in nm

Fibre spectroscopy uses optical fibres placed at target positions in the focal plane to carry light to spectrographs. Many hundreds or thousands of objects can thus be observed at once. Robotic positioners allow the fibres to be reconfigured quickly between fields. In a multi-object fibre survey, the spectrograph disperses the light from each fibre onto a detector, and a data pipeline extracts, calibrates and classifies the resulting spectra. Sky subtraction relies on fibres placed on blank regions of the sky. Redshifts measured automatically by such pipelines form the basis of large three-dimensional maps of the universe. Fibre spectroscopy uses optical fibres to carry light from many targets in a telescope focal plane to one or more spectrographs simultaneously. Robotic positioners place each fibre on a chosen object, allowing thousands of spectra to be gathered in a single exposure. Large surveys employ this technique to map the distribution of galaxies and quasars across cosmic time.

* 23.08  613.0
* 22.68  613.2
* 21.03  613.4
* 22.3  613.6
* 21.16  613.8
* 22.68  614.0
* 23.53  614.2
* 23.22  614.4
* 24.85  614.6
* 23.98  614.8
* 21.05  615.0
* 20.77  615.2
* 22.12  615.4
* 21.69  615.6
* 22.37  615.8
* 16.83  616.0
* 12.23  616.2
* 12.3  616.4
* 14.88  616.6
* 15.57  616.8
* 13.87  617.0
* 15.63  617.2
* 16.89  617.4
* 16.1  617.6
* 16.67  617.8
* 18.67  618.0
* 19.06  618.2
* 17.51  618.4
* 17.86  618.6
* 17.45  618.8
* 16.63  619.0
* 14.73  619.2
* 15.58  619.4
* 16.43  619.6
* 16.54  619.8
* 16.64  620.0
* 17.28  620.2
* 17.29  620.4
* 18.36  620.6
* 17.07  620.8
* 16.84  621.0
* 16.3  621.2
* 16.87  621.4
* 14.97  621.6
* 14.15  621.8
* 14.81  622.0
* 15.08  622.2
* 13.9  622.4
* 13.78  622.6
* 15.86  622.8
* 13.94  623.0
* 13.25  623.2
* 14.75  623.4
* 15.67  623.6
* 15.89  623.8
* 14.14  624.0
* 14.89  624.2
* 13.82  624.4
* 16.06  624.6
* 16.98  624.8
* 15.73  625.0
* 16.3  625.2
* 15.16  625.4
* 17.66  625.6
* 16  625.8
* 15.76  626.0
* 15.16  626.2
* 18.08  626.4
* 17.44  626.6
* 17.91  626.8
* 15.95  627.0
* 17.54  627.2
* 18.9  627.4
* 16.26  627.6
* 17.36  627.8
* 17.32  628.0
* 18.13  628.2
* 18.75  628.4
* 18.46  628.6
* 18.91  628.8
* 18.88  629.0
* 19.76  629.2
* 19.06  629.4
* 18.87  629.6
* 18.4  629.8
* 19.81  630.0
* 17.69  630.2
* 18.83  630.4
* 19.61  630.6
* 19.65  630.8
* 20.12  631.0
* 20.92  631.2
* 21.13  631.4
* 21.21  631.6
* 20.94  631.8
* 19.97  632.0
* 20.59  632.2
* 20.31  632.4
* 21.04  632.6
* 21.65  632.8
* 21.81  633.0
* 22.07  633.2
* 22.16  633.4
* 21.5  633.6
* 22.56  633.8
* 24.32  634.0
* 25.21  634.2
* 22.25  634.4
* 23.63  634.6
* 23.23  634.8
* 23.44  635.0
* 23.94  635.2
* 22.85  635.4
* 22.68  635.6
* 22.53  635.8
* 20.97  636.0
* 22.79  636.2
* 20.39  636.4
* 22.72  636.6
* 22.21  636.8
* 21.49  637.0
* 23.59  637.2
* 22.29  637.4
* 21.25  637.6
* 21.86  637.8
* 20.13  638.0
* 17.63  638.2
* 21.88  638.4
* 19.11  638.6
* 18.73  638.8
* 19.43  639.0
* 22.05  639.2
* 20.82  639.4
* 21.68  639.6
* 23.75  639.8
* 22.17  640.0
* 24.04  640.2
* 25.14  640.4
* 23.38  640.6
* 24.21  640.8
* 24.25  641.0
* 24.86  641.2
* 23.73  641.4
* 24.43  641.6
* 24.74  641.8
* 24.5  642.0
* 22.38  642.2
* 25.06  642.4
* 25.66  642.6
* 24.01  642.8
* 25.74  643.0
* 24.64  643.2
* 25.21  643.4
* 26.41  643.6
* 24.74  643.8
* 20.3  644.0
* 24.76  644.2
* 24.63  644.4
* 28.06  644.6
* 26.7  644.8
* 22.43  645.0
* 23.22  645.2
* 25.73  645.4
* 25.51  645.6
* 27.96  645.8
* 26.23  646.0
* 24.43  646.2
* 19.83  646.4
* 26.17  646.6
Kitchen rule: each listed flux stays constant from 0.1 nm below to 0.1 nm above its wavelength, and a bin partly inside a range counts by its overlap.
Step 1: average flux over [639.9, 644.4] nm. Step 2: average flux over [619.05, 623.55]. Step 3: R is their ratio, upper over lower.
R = 1.6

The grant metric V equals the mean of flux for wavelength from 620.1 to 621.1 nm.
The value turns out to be 17.4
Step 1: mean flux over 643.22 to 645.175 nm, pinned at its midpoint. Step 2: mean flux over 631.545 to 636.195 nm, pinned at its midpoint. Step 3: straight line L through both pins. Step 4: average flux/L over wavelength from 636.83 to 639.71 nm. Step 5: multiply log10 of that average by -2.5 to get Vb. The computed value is 0.12 mag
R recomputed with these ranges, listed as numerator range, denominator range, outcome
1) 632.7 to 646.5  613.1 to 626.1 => 1.35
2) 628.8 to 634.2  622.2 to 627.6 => 1.30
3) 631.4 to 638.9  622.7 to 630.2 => 1.29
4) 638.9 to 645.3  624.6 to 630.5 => 1.36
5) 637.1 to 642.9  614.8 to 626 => 1.38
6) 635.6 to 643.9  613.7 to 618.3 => 1.20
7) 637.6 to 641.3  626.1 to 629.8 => 1.22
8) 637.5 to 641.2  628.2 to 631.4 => 1.14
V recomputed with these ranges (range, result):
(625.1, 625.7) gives 16.4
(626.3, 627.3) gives 17.4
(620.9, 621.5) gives 16.7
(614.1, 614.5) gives 23.4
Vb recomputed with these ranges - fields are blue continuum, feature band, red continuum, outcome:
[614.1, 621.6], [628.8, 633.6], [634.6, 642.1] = 0.03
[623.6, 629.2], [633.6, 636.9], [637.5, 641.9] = -0.12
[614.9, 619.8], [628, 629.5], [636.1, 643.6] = 0.07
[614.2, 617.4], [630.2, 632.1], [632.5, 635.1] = 0.10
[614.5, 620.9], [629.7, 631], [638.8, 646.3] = 0.10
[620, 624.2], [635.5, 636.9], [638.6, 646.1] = -0.03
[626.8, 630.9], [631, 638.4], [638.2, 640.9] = -0.08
